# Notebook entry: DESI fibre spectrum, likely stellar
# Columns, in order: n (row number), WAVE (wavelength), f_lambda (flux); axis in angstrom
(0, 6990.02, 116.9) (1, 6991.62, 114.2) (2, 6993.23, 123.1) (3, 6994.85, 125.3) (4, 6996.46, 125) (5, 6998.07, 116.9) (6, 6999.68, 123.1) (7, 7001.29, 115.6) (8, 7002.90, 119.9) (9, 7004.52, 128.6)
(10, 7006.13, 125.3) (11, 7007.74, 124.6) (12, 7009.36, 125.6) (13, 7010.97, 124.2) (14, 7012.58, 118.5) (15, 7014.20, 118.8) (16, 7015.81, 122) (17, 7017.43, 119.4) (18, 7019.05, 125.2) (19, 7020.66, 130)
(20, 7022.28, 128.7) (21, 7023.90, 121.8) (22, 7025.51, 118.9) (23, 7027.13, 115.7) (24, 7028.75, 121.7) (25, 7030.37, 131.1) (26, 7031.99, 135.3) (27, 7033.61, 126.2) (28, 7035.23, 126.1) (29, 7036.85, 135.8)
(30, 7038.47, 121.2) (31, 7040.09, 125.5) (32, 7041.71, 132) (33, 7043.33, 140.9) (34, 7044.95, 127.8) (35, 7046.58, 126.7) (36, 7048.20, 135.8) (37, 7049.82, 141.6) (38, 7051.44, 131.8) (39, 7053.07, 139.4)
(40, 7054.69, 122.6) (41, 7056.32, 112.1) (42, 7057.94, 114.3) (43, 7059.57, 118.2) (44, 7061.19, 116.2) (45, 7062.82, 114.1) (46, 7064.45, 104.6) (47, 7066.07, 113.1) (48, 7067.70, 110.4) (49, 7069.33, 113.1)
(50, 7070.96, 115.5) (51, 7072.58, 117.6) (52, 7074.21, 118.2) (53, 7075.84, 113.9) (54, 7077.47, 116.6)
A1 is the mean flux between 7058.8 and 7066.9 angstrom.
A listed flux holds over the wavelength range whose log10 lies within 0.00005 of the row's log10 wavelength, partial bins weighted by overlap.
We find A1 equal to 113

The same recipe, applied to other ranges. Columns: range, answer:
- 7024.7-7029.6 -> 119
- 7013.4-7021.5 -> 123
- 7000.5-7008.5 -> 123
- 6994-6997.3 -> 125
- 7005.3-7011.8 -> 125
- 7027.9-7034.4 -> 128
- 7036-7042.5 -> 129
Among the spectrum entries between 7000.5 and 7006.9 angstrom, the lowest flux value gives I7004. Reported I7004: 115.6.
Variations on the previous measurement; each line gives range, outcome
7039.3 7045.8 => 125.5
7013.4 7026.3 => 118.8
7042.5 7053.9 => 126.7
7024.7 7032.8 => 115.7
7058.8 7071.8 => 104.6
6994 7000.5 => 116.9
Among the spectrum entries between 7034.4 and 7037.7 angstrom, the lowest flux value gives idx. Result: 126.1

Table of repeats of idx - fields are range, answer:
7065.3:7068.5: 110.4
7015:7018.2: 119.4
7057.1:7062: 114.3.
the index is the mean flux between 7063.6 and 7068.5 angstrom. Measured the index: 109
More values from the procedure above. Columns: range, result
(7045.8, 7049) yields 131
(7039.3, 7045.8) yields 131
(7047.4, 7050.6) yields 139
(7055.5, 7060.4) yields 115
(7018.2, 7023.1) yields 128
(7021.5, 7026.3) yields 123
